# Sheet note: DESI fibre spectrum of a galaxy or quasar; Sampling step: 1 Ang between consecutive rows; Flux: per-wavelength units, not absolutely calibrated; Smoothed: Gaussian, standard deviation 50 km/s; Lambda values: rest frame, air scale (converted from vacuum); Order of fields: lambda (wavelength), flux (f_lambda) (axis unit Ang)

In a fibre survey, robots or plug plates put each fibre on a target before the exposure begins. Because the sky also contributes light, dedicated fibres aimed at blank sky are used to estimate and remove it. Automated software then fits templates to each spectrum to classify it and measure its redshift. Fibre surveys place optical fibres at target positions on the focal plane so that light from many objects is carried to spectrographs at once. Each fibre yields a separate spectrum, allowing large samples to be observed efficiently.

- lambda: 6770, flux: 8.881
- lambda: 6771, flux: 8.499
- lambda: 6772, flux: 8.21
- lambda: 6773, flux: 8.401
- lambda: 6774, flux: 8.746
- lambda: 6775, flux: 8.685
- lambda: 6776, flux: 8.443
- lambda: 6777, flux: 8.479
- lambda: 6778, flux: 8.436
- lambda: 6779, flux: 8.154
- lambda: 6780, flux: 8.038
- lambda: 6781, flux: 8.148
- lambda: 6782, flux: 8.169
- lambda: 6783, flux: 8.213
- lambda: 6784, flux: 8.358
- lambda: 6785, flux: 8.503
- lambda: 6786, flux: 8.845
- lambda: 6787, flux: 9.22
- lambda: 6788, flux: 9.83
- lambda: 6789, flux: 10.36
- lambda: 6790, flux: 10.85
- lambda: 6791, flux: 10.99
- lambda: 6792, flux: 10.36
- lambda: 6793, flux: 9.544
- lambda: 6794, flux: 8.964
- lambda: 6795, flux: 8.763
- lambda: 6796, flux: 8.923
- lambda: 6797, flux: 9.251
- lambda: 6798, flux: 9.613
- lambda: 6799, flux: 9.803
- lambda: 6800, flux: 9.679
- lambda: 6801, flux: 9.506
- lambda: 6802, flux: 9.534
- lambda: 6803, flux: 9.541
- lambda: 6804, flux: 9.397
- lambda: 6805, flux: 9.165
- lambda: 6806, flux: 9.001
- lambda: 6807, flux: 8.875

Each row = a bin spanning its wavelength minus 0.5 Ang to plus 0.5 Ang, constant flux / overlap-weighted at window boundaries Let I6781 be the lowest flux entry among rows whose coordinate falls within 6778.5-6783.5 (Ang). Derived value 8.038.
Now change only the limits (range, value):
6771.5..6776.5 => 8.21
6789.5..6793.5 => 9.544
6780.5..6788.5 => 8.148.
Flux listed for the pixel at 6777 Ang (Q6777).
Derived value 8.479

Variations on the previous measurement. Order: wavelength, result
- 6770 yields 8.881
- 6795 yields 8.763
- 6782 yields 8.169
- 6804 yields 9.397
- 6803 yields 9.541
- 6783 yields 8.213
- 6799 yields 9.803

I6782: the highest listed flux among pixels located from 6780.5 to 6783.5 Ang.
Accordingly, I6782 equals 8.213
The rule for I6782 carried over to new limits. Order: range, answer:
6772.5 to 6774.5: 8.746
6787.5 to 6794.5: 10.99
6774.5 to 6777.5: 8.685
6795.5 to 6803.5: 9.803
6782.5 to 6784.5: 8.358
